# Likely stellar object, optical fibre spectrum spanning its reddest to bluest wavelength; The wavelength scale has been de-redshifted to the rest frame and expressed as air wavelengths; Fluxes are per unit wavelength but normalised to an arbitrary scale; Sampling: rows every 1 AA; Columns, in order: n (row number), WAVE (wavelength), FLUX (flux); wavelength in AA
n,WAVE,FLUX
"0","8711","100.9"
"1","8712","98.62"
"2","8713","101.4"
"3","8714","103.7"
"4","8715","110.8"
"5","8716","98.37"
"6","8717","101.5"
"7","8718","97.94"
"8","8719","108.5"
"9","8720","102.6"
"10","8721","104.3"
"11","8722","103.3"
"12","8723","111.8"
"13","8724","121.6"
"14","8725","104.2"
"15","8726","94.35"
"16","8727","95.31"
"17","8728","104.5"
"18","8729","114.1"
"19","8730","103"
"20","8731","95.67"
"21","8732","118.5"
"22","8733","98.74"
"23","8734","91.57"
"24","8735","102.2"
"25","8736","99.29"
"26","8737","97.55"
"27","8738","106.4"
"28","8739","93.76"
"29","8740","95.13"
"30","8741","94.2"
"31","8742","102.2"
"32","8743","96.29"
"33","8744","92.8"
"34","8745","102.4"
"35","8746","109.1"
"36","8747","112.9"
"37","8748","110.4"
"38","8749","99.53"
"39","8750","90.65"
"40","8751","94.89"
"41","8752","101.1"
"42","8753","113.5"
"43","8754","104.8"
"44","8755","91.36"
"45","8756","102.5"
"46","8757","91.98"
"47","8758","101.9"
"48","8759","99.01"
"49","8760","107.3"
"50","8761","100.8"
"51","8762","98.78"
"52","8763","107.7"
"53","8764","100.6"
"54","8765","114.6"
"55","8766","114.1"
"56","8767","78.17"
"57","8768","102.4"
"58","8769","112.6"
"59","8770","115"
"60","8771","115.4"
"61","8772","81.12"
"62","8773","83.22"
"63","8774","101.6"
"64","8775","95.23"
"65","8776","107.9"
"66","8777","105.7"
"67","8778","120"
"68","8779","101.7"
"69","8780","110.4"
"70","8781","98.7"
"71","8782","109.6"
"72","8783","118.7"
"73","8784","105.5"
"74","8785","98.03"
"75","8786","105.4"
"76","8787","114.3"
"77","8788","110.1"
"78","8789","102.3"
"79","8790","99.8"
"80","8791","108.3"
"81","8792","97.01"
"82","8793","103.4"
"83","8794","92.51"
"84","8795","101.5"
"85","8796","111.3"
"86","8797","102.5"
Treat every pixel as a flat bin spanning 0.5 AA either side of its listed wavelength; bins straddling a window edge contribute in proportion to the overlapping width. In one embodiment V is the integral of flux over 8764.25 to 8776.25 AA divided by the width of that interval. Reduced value 102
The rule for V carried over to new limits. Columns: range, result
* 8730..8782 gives 102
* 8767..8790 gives 105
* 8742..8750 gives 102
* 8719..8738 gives 104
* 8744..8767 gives 102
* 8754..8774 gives 101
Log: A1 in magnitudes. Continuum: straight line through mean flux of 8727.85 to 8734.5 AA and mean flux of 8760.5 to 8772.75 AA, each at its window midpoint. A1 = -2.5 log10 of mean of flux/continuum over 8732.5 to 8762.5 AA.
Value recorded 0.03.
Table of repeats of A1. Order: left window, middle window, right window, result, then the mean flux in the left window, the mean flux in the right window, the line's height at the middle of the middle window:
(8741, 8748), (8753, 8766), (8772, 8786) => 0.003 mag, 103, 104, 103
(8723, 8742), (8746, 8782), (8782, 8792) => 0.020 mag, 102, 107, 105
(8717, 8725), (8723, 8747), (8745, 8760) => 0.028 mag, 107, 102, 105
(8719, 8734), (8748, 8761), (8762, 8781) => 0.039 mag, 105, 103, 104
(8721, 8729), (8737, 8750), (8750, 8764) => 0.022 mag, 106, 101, 103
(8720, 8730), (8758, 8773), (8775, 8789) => 0.044 mag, 106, 107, 107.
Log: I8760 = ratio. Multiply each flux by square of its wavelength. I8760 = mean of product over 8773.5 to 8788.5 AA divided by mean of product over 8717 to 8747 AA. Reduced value 1.06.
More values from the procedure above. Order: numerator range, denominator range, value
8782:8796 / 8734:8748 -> 1.06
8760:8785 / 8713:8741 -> 1.02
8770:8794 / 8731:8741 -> 1.05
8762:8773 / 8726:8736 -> 1.02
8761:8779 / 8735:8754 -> 1.03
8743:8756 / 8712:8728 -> 0.99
